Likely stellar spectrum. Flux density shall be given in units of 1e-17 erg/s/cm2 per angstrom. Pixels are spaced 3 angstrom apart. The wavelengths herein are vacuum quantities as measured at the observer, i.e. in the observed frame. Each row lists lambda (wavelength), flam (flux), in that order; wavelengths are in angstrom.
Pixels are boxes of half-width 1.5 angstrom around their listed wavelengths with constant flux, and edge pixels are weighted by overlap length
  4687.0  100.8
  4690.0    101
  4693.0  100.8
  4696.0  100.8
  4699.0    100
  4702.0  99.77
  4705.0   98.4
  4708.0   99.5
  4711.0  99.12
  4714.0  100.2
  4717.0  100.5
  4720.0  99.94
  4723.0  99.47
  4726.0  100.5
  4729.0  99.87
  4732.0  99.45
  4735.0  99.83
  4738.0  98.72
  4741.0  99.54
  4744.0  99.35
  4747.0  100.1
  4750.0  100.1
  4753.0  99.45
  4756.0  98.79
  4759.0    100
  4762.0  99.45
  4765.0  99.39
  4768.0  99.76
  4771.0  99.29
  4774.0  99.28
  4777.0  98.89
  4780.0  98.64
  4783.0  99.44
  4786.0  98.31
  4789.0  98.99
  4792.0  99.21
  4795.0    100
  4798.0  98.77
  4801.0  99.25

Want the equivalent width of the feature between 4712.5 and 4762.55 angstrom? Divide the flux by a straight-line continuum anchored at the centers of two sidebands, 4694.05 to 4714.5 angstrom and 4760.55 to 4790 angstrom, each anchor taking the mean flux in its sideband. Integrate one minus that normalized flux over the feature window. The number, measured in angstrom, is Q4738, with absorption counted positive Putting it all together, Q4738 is -0.1 angstrom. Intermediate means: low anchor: 99.7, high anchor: 99.1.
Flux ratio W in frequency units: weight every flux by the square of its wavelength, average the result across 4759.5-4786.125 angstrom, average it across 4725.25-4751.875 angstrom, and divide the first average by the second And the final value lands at 1.0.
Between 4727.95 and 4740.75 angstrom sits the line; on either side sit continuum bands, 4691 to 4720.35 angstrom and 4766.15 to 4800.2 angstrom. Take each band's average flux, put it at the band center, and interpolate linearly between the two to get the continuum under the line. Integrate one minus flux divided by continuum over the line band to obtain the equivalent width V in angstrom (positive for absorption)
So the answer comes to 0.0 angstrom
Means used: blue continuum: 99.9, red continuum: 99.1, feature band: 99.5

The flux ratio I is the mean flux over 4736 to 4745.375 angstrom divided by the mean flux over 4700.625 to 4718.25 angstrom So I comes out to 1.00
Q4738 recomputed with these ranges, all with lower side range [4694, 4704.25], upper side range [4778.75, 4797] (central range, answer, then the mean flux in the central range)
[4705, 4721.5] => 0.03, 99.7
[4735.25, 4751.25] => 0.00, 99.6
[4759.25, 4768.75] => -0.02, 99.6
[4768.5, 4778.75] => 0.01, 99.2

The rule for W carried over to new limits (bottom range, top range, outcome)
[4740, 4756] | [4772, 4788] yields 1.01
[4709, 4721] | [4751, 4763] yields 1.01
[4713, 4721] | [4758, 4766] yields 1.01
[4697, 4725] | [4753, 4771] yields 1.02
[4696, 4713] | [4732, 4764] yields 1.02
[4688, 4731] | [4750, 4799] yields 1.02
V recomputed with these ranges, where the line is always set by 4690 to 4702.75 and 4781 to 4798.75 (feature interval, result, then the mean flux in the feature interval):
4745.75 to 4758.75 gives 0.0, 99.6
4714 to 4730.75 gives 0.0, 100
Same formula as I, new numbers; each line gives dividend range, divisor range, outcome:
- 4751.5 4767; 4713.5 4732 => 0.99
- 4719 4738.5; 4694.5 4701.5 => 0.99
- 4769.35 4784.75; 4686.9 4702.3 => 0.99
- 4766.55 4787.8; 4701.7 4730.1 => 0.99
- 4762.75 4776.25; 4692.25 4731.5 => 1.00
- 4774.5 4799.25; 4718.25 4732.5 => 0.99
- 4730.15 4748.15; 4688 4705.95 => 0.99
